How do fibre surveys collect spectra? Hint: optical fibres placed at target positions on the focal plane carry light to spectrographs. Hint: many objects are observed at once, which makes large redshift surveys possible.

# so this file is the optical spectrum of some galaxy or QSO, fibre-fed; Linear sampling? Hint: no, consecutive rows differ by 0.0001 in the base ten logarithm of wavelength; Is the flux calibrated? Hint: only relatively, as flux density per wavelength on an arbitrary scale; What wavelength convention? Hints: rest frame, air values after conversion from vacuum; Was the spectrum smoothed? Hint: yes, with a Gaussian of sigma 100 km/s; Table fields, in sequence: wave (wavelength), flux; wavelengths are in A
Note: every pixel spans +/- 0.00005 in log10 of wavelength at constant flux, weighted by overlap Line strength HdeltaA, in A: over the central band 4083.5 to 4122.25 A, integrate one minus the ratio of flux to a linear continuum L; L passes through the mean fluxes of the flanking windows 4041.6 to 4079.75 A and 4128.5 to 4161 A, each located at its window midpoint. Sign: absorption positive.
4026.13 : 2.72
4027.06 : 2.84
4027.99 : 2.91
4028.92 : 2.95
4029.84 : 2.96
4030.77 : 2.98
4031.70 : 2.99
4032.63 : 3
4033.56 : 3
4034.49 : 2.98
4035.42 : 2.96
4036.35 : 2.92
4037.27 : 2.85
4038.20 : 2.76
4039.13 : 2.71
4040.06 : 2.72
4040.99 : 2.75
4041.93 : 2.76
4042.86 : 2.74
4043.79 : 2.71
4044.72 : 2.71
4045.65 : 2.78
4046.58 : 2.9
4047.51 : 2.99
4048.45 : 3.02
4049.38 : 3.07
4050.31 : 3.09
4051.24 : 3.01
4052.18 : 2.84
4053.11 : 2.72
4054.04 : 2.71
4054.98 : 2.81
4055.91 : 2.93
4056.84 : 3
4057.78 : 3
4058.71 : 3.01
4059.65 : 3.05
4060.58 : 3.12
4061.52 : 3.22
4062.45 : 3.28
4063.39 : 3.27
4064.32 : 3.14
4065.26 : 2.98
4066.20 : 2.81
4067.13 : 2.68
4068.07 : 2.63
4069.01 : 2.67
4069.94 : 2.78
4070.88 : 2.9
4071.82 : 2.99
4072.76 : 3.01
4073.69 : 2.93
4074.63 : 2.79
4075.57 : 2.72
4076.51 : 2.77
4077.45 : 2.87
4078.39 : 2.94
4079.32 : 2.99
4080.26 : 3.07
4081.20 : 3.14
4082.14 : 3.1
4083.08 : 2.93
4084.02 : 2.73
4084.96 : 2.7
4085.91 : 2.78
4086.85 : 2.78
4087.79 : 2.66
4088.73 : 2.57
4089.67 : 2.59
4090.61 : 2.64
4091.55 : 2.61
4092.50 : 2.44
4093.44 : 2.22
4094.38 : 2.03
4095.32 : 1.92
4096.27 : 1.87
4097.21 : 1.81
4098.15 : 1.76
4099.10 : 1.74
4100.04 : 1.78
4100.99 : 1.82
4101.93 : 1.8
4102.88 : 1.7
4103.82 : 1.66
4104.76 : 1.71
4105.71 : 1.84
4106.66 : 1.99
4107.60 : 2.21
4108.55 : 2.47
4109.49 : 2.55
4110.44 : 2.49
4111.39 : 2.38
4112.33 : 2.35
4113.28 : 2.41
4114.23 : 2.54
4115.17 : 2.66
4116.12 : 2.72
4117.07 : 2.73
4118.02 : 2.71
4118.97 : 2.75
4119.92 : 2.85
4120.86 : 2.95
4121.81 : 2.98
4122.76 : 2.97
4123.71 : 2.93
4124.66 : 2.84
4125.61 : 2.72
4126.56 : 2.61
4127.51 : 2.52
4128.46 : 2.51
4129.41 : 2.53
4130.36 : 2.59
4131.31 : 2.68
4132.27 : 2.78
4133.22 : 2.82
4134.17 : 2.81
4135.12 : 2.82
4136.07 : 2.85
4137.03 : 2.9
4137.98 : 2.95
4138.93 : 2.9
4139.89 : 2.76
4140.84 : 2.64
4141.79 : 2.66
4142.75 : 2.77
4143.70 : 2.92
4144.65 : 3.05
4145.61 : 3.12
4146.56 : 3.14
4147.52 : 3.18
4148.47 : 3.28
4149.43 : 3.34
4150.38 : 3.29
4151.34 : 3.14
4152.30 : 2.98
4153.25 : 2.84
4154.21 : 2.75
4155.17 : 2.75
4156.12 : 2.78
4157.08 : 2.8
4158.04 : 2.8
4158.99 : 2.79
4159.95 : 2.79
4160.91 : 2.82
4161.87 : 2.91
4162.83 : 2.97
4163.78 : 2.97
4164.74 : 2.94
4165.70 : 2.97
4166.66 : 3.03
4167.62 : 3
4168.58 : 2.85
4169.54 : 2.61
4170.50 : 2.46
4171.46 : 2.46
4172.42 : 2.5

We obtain 7.4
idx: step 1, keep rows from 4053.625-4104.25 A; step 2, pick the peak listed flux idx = 3.28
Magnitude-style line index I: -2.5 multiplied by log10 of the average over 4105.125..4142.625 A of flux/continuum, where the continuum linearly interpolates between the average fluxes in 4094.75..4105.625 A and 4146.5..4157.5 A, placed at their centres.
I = -0.14 mag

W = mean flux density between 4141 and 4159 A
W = 2.97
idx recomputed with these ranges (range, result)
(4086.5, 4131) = 2.98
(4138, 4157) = 3.34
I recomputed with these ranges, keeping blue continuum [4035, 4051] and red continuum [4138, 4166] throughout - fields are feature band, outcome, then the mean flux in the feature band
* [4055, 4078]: -0.025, 2.94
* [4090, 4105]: 0.412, 1.98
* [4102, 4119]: 0.252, 2.3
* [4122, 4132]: 0.084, 2.7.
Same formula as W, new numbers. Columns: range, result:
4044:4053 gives 2.92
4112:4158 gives 2.83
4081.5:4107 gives 2.23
